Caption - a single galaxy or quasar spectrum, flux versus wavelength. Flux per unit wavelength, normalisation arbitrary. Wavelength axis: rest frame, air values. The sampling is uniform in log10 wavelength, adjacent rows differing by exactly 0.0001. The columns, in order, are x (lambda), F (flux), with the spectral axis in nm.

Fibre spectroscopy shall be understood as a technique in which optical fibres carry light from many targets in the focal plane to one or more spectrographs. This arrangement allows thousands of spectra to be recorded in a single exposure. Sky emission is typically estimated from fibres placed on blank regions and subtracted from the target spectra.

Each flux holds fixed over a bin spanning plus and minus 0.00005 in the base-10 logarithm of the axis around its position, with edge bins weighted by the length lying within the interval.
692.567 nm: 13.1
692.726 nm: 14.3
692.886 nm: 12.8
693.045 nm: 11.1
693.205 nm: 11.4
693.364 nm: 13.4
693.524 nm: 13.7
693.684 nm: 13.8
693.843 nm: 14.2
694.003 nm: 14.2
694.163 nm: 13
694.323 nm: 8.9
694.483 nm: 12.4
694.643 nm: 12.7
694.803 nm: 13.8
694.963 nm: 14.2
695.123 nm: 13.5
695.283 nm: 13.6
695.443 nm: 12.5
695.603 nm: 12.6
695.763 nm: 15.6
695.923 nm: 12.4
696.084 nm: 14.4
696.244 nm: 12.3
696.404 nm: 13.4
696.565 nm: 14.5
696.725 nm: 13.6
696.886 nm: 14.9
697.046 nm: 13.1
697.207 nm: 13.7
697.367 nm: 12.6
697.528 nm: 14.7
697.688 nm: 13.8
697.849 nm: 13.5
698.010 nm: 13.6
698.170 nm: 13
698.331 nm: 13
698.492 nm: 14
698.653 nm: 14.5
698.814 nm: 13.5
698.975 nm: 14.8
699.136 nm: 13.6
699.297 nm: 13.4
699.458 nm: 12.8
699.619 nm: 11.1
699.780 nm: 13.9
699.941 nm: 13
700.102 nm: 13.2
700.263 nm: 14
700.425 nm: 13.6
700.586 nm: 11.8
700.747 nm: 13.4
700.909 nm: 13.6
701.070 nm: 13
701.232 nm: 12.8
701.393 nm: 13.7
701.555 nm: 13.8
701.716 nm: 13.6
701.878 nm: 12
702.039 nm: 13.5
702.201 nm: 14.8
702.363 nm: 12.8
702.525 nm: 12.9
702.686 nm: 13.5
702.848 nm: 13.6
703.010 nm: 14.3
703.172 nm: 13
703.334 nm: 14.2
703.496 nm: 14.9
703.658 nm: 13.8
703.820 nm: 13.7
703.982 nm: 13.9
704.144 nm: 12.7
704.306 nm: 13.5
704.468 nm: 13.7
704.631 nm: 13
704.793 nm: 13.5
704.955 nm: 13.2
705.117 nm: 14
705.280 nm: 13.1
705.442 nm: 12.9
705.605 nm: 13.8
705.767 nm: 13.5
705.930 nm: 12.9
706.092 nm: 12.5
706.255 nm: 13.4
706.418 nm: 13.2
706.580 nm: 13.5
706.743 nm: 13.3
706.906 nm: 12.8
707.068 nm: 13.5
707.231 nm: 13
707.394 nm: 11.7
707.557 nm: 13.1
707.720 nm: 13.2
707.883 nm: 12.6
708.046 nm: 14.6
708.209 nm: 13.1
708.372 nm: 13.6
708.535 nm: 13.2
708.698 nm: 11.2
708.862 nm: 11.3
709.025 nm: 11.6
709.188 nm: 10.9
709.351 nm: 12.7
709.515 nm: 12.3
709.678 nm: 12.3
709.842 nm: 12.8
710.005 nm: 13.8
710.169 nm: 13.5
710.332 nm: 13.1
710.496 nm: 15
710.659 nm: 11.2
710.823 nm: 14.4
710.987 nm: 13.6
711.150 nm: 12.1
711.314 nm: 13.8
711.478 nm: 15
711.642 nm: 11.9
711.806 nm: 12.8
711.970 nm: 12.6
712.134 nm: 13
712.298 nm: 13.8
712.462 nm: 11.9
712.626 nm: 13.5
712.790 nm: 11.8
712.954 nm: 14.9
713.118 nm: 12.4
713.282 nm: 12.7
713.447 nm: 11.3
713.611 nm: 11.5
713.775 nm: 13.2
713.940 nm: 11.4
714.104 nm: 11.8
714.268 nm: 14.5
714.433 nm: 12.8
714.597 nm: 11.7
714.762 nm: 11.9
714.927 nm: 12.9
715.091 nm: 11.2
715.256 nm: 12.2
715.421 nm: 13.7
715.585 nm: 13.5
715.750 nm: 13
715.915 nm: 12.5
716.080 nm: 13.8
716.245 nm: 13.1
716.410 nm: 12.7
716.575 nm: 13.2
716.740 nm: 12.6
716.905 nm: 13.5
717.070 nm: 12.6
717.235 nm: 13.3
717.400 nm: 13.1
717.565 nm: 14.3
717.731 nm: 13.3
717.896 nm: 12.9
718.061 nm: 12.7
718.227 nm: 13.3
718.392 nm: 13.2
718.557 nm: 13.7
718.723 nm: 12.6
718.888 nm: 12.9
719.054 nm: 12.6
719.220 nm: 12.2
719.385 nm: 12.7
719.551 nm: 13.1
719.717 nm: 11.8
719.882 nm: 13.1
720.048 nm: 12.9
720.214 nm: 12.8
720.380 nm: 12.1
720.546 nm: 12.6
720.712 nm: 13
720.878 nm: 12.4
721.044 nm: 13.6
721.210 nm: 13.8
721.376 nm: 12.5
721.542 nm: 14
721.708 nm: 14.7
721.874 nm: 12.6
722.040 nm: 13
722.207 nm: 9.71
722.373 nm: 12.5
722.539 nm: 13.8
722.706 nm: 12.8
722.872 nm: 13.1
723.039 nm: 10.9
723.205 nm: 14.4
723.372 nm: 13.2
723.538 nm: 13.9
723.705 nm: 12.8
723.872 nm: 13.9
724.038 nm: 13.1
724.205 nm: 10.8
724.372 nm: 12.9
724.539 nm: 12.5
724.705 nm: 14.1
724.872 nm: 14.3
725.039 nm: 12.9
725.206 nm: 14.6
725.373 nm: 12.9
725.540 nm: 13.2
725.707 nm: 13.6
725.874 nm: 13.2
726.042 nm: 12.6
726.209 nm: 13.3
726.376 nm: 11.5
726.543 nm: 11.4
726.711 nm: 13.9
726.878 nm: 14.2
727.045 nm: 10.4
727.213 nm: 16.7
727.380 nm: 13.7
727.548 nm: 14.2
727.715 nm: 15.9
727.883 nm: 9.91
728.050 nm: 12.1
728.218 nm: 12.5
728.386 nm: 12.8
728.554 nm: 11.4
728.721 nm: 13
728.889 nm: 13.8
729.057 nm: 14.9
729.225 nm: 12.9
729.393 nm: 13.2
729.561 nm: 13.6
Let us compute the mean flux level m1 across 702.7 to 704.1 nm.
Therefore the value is 13.9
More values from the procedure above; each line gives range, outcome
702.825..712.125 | 13.1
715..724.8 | 12.9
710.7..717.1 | 12.8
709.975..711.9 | 13.3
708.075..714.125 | 12.8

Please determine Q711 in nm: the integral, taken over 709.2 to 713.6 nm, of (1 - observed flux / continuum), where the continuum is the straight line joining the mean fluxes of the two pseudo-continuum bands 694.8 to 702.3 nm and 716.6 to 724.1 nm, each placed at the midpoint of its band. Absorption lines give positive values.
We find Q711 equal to 0.08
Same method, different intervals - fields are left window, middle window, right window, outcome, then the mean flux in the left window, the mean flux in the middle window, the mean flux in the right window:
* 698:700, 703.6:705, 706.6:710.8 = -0.039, 13.4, 13.4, 12.8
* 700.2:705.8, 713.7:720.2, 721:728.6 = 0.165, 13.5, 12.9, 13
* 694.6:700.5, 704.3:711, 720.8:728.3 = 0.172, 13.5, 13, 13.1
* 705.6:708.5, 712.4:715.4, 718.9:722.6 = 0.122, 13.2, 12.5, 12.8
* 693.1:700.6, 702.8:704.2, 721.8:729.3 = -0.057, 13.4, 13.8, 13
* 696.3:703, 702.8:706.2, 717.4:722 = -0.040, 13.5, 13.5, 13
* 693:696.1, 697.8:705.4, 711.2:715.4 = -0.309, 13.1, 13.4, 12.7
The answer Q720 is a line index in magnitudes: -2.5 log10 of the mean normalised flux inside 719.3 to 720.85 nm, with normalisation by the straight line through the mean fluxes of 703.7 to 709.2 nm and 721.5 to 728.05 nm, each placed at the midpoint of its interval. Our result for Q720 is 0.03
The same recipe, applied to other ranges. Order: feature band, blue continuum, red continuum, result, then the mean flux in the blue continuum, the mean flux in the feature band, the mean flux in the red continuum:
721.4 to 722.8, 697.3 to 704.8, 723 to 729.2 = 0.03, 13.5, 12.9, 13.1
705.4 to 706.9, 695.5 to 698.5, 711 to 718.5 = 0.00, 13.6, 13.2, 12.9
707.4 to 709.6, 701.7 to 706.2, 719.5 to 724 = 0.07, 13.5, 12.5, 12.9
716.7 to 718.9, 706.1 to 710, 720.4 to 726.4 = -0.02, 12.8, 13.2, 13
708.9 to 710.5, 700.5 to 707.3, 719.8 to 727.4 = 0.05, 13.4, 12.7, 13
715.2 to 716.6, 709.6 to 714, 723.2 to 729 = -0.01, 12.9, 13.1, 13.1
